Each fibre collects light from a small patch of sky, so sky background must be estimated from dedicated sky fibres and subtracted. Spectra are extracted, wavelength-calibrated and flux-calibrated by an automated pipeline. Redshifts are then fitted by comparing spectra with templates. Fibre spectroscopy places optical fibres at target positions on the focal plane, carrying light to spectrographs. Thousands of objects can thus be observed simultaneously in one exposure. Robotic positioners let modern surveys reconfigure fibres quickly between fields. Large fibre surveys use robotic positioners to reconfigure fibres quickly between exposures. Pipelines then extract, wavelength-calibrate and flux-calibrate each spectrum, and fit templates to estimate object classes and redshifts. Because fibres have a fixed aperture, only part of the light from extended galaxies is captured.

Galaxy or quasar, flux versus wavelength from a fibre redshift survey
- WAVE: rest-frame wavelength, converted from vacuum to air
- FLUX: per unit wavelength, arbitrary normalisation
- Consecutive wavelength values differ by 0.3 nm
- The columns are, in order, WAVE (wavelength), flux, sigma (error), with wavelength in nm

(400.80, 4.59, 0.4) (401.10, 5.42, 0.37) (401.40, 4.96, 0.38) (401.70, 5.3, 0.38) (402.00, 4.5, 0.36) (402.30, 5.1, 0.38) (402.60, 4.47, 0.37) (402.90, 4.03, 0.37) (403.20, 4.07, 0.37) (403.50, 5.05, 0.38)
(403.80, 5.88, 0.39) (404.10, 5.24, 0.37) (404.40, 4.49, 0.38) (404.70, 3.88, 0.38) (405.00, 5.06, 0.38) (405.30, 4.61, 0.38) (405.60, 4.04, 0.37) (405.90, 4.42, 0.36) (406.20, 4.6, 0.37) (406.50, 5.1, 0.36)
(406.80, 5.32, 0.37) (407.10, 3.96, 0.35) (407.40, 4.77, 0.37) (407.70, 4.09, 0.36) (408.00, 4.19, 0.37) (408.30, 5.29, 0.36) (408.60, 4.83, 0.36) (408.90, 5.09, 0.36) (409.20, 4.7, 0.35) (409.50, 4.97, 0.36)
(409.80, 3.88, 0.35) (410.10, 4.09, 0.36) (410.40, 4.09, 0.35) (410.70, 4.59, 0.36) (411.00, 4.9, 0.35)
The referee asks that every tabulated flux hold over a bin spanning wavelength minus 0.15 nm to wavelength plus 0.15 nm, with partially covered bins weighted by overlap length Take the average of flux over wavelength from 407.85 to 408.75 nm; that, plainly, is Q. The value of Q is 4.77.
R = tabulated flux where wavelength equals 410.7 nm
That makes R 4.59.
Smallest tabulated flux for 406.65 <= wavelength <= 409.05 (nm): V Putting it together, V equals 3.96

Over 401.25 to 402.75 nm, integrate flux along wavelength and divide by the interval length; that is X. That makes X 4.87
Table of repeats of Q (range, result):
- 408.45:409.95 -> 4.69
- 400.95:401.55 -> 5.19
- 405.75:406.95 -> 4.86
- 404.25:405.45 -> 4.51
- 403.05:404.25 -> 5.06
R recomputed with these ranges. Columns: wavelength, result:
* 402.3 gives 5.1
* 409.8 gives 3.88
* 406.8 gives 5.32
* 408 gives 4.19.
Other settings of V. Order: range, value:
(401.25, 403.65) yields 4.03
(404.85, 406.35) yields 4.04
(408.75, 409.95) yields 3.88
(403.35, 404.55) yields 4.49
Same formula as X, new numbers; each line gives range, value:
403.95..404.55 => 4.87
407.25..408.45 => 4.58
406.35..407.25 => 4.79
